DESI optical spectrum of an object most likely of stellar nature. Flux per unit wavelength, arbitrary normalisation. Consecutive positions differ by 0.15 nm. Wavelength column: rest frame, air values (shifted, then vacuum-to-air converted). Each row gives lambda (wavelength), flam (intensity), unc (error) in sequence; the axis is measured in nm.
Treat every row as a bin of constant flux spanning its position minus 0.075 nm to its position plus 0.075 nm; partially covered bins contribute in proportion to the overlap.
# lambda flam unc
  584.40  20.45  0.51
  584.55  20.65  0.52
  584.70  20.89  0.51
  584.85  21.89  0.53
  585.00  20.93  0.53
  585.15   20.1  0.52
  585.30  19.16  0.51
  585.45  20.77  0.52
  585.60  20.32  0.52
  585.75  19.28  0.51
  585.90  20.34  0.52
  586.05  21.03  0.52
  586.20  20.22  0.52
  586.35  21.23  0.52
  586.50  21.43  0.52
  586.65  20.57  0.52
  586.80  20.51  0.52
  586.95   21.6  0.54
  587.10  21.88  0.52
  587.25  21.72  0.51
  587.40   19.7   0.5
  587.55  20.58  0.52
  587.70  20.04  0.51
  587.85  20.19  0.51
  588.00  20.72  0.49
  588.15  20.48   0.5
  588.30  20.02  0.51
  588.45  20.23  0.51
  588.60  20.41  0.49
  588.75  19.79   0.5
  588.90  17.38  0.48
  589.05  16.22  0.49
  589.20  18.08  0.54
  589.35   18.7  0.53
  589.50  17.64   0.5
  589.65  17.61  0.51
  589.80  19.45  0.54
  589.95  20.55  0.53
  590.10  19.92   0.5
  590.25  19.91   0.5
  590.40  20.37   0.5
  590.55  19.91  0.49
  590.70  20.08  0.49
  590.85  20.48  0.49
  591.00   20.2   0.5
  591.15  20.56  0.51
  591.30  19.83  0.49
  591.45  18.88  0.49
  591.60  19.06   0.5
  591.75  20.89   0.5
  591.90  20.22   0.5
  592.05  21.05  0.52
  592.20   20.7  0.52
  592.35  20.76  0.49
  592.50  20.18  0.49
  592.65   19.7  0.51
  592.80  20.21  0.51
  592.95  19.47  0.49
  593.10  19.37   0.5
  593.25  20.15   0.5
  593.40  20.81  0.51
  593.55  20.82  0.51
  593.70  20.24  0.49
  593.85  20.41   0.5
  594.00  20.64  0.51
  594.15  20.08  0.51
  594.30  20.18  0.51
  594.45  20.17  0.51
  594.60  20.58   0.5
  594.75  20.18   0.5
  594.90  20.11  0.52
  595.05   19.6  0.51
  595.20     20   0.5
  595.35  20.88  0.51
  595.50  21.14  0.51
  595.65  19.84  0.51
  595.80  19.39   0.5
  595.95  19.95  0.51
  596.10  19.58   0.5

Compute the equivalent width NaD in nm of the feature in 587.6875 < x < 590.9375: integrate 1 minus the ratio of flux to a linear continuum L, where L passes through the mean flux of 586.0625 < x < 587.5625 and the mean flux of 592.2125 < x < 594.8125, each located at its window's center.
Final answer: 0.19 nm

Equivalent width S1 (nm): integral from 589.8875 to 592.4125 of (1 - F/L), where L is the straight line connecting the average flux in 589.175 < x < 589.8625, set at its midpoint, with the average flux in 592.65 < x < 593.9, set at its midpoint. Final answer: -0.15 nm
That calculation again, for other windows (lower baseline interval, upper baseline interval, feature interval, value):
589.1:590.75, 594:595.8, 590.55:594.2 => -0.09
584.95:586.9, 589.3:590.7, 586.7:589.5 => 0.01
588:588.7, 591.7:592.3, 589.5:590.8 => 0.06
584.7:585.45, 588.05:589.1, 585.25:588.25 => -0.09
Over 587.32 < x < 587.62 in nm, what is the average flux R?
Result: 20.2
